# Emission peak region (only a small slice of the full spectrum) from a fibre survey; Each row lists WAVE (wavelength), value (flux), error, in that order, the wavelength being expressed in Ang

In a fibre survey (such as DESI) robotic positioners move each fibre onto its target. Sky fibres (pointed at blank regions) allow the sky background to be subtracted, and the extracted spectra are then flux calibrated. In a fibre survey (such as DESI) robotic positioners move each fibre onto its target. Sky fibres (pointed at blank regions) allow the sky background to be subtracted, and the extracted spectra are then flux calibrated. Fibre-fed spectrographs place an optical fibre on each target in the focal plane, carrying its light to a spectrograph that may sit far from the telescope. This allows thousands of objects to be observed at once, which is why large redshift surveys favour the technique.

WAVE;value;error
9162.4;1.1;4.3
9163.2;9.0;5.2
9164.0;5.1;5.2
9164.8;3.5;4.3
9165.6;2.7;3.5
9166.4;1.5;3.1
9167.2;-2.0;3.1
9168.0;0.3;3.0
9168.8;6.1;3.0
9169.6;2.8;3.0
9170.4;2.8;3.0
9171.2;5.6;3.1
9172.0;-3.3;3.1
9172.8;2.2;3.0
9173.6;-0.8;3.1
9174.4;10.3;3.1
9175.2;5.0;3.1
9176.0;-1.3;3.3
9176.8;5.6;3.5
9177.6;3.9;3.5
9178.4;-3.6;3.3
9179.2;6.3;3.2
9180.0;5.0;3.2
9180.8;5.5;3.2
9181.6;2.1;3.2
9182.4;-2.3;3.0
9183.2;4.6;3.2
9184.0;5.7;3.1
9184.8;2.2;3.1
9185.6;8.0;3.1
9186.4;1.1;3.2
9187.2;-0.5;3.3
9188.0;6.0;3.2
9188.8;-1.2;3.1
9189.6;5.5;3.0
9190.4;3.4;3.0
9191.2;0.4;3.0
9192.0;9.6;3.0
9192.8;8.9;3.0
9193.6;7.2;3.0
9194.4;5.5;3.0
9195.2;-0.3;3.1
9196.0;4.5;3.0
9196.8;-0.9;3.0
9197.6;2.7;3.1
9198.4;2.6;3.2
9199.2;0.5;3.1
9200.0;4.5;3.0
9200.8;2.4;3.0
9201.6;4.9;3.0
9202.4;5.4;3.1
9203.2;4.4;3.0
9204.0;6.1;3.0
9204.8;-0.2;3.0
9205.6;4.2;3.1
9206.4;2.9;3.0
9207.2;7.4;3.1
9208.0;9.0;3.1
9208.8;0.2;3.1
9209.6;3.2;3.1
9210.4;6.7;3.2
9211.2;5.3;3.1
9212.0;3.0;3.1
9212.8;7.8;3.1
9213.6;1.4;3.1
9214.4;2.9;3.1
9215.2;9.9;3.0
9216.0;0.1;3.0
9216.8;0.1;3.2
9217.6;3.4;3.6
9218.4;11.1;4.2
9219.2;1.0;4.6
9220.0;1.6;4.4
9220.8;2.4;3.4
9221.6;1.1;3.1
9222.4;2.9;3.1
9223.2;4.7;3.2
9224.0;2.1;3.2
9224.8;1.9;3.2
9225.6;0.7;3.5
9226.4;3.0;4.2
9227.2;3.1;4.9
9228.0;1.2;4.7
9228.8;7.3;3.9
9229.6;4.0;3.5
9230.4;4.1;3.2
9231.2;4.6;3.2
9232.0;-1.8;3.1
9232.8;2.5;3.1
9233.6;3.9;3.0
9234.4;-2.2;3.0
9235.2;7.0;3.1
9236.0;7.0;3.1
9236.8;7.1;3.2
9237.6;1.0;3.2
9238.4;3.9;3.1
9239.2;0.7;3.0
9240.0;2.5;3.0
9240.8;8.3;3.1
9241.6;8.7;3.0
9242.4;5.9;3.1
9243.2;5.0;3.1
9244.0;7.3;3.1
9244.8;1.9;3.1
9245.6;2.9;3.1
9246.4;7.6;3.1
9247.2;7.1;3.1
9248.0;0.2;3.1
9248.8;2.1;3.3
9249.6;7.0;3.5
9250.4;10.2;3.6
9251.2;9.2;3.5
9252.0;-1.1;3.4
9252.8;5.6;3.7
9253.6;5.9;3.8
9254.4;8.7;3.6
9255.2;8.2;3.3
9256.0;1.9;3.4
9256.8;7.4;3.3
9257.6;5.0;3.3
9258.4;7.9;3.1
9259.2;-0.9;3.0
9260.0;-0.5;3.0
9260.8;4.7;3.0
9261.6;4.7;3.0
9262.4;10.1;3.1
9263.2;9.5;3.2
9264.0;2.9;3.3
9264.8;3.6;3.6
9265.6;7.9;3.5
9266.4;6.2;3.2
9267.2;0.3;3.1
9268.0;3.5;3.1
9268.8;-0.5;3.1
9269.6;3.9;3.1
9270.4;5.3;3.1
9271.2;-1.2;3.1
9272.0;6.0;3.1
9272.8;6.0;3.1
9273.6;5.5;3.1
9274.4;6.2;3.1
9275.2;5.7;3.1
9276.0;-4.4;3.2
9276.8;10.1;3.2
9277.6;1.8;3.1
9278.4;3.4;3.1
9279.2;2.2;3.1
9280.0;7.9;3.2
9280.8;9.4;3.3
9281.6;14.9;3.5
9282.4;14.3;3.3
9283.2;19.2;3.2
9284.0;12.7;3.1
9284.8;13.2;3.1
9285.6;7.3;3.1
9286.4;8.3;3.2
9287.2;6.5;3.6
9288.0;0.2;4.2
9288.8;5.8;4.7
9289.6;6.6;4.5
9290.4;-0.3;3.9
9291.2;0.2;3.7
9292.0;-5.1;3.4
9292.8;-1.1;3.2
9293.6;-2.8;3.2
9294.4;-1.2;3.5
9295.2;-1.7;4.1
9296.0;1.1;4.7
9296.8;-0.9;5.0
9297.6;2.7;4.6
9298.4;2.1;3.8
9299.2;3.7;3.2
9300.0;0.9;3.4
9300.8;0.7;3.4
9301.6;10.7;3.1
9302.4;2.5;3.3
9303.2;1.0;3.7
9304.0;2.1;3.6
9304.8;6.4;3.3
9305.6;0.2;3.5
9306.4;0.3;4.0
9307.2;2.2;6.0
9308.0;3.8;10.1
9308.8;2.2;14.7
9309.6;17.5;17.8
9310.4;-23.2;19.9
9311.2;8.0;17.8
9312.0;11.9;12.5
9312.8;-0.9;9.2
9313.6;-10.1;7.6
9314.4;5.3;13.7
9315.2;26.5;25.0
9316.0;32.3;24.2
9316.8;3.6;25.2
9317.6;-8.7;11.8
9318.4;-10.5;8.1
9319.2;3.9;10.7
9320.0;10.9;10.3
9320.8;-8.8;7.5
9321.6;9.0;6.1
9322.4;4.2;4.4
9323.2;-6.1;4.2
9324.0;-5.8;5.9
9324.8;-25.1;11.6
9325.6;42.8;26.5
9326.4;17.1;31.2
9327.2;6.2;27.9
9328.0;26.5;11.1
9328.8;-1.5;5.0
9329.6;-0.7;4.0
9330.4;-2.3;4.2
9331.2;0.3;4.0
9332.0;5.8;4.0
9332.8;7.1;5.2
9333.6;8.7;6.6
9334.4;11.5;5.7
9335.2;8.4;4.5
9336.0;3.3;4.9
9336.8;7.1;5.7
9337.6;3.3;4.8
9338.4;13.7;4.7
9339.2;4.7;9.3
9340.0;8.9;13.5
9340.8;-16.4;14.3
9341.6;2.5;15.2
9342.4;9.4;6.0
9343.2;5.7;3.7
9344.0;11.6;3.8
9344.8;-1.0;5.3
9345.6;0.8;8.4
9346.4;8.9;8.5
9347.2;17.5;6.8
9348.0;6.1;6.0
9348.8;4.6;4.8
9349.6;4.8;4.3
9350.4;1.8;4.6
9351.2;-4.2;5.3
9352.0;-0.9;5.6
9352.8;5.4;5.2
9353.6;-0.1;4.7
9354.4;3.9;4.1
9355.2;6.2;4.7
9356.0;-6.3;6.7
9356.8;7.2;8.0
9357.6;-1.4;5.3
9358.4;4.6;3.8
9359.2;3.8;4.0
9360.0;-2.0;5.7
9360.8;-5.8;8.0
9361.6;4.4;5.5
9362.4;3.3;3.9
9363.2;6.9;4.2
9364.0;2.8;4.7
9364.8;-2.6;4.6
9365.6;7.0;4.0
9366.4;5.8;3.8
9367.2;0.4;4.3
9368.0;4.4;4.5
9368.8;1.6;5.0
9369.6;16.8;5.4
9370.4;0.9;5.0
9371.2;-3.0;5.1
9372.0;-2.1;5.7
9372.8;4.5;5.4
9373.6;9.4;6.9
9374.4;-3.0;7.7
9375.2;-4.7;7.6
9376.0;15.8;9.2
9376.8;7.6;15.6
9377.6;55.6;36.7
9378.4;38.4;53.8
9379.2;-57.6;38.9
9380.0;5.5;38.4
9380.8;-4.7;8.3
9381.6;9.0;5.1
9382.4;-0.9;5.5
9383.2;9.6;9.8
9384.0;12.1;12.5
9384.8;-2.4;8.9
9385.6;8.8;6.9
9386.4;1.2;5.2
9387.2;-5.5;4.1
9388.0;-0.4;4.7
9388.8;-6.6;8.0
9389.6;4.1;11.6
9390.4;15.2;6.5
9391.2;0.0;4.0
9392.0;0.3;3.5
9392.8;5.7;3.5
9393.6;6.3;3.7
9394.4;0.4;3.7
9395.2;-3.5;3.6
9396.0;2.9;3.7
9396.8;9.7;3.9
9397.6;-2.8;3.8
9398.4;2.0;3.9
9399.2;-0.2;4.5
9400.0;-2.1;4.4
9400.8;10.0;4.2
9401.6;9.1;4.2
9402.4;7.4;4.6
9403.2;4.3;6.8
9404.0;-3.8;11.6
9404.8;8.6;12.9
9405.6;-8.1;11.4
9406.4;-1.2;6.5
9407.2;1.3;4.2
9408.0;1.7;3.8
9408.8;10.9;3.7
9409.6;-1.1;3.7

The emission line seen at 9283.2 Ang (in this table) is H-gamma 4340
